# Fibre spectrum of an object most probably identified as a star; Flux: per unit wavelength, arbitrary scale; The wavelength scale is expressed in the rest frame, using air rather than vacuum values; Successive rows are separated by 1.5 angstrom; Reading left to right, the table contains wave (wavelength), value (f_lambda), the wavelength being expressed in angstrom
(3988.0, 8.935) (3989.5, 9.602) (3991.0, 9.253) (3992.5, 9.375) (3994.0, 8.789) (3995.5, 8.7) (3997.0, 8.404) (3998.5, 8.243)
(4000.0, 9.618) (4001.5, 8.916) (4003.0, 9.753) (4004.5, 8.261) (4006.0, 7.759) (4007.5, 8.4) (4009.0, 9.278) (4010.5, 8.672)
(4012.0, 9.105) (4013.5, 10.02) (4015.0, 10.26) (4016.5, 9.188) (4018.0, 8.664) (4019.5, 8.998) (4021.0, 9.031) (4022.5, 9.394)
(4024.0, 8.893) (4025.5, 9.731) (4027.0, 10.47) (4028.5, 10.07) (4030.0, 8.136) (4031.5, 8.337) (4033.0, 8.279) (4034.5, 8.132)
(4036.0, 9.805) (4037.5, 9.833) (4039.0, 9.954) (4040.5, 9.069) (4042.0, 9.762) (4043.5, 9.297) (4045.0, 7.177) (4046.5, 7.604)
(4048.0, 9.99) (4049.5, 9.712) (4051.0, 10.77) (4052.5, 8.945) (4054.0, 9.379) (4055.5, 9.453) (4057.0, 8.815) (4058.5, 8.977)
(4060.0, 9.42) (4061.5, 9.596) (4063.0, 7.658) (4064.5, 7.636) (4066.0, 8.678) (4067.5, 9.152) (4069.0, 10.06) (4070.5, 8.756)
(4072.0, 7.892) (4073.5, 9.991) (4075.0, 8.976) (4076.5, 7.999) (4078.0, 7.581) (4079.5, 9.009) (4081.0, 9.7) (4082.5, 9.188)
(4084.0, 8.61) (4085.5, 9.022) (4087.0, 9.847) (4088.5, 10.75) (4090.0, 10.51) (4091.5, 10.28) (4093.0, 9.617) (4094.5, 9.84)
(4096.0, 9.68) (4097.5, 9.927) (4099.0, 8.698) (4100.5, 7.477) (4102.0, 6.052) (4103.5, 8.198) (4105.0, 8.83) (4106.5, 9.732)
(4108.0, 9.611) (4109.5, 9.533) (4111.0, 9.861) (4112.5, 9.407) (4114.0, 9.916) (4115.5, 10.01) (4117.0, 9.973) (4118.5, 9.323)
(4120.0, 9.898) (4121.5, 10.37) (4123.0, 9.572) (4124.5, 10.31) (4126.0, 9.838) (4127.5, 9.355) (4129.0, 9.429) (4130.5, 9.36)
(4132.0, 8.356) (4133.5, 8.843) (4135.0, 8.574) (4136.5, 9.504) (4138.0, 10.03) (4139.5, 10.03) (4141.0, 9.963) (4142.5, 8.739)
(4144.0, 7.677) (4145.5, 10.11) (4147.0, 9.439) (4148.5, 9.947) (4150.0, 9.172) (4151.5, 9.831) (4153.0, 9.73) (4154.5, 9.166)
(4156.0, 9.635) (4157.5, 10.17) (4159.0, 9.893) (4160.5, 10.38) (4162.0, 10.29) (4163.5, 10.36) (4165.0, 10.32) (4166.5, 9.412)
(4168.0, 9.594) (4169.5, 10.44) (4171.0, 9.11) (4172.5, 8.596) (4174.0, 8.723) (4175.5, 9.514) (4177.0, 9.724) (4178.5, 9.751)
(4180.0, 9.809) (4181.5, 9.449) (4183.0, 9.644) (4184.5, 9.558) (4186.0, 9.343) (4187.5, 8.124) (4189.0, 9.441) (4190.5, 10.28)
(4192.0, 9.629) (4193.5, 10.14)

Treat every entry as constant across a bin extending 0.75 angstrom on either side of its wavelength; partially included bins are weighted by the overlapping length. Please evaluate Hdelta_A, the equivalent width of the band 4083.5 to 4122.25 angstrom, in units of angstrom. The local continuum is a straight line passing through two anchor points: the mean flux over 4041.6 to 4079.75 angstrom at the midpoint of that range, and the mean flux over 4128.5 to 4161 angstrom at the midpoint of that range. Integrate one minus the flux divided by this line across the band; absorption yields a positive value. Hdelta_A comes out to -1.0 angstrom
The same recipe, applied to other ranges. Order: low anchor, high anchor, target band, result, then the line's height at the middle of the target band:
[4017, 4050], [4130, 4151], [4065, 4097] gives -0.37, 9.18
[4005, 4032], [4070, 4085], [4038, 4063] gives -0.74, 8.94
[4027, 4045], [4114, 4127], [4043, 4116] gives 3.13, 9.52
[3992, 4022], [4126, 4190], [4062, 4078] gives 0.95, 9.19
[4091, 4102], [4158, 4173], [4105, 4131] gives -1.02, 9.35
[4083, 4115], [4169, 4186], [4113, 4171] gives -1.57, 9.39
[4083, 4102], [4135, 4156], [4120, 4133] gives -0.20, 9.43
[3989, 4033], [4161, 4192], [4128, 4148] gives 0.46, 9.46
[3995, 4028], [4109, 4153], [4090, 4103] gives 0.53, 9.41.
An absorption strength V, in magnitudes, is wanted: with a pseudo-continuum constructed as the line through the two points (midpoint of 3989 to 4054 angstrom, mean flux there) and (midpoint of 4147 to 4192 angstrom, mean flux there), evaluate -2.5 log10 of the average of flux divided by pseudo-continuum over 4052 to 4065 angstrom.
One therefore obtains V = 0.041 mag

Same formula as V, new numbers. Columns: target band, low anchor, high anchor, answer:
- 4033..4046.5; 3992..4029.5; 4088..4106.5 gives 0.02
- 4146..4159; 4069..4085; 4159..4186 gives -0.02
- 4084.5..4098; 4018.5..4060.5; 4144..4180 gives -0.06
